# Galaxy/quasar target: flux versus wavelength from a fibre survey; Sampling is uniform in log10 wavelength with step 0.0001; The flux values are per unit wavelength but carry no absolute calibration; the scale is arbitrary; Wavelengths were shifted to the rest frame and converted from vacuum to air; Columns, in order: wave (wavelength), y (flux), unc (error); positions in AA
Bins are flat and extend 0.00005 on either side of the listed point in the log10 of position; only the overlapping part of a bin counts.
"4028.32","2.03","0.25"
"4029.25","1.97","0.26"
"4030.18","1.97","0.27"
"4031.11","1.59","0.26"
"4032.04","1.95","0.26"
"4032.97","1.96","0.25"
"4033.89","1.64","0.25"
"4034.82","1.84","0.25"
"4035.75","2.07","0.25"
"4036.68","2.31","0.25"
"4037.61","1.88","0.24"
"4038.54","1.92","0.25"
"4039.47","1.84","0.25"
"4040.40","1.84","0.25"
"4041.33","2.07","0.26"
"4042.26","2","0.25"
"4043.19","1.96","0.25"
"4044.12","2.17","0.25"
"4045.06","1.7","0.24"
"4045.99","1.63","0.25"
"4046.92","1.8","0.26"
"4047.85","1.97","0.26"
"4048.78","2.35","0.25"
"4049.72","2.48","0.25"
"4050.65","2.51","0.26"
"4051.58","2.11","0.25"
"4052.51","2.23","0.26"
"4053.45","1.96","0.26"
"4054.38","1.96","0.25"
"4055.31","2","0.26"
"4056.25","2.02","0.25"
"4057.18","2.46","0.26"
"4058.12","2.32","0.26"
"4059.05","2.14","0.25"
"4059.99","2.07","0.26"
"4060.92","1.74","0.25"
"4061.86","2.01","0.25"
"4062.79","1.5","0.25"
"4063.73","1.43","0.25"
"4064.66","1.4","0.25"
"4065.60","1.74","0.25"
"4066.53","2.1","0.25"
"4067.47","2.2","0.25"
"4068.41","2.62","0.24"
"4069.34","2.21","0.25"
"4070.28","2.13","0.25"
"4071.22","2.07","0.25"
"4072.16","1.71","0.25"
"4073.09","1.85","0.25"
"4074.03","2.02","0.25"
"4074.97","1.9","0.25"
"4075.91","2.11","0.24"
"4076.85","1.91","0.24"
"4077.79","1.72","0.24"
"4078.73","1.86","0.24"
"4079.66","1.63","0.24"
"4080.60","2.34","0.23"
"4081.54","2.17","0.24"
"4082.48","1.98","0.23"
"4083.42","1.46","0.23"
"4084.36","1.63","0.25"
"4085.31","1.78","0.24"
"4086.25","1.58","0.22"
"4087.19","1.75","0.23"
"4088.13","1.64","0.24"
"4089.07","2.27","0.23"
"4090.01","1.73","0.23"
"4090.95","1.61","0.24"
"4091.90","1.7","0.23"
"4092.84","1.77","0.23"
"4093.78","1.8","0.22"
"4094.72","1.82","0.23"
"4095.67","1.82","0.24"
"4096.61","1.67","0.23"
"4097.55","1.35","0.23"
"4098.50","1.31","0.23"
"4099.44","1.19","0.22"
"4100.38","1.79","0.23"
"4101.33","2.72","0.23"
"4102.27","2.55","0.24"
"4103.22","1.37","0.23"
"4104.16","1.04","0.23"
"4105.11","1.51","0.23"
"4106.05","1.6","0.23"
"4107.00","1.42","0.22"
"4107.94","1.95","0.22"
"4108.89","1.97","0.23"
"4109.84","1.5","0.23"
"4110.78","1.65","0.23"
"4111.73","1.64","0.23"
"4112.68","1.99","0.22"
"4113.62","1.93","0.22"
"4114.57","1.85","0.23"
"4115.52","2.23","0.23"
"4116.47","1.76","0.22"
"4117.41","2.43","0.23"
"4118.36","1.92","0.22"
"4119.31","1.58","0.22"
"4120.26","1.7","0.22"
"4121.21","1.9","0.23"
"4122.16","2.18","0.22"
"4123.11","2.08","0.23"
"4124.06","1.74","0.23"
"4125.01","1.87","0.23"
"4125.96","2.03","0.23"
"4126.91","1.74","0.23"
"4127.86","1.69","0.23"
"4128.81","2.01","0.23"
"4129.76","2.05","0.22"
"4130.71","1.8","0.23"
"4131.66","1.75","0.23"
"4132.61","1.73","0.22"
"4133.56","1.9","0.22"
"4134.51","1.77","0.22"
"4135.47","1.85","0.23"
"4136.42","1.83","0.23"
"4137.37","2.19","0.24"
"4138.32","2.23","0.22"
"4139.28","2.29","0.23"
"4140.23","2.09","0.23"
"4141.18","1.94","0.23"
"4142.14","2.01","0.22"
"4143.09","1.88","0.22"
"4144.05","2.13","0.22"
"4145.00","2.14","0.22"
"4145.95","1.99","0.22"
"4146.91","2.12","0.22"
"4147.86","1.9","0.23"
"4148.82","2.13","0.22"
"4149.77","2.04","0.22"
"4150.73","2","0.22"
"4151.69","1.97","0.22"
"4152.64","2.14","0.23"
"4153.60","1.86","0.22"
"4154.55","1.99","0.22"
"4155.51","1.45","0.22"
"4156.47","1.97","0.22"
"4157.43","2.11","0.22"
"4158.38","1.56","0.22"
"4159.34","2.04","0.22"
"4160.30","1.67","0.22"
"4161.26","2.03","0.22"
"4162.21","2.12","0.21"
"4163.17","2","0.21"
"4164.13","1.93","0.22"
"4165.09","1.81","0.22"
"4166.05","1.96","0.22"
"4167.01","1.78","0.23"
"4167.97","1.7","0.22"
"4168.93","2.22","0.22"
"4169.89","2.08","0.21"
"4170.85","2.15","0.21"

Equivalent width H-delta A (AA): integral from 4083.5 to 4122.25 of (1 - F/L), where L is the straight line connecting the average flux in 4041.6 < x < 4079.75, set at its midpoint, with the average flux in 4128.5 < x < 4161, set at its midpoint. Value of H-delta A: 4.2 AA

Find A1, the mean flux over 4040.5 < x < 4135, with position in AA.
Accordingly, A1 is 1.88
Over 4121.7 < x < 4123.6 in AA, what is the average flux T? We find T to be 2.13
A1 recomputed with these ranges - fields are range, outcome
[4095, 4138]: 1.81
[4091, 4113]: 1.7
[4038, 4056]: 2.03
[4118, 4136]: 1.86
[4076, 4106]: 1.76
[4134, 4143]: 2.02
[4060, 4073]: 1.92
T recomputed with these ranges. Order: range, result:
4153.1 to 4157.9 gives 1.87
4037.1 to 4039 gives 1.91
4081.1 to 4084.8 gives 1.81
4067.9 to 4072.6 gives 2.15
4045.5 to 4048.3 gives 1.8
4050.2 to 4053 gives 2.28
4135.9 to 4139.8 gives 2.13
